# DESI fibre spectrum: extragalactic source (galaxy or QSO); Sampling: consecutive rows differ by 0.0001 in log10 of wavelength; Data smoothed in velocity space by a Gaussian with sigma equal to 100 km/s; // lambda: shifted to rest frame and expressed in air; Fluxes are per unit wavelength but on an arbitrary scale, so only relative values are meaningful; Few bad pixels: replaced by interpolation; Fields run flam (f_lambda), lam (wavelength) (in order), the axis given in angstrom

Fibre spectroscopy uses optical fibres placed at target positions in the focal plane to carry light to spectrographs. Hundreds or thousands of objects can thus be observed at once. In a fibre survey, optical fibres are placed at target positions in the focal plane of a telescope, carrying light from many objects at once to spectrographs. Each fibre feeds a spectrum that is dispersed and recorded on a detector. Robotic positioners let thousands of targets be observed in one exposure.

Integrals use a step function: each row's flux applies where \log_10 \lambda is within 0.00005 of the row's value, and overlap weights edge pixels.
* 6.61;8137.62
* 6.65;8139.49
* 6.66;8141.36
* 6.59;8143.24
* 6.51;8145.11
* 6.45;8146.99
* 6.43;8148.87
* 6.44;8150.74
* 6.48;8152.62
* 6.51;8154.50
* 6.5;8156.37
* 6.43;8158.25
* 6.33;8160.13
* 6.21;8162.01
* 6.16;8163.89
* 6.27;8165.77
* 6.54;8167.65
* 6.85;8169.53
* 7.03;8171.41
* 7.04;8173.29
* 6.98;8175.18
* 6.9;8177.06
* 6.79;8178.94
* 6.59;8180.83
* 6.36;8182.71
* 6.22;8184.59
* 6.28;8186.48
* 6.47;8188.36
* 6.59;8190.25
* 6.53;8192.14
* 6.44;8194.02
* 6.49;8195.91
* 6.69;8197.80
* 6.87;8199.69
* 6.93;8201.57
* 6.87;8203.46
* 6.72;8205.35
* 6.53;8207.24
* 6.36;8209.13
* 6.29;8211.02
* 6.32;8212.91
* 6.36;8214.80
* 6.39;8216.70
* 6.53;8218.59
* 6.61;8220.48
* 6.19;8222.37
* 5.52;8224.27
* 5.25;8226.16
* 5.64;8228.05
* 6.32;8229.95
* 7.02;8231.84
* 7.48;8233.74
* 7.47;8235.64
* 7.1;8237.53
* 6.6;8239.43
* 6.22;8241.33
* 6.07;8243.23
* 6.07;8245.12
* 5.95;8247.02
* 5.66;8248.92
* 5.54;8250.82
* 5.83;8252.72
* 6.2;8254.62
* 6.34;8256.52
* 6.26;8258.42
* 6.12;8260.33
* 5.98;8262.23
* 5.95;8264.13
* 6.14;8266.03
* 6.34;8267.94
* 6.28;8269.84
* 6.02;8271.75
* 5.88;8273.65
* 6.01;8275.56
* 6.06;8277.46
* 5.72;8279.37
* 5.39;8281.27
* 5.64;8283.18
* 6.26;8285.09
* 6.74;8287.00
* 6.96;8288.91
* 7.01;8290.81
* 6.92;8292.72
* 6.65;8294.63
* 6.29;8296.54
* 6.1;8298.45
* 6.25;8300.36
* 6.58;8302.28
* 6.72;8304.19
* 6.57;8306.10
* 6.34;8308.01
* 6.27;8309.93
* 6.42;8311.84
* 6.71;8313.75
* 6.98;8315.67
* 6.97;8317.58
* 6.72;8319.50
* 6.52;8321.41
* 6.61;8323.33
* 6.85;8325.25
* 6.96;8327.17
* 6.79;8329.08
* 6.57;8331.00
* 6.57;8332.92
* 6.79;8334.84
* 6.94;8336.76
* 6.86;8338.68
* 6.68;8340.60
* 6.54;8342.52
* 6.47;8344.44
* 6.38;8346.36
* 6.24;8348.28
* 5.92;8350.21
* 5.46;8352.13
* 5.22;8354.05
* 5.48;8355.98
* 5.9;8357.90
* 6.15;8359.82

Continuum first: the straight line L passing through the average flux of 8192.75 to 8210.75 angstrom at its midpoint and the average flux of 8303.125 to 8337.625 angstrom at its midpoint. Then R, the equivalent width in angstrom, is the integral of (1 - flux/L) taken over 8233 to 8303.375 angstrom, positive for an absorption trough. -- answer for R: 4.2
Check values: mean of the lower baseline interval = 6.64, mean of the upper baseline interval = 6.68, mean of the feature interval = 6.27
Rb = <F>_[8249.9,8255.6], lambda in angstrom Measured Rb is 5.86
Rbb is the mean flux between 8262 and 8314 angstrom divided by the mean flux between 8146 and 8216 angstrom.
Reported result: 1.0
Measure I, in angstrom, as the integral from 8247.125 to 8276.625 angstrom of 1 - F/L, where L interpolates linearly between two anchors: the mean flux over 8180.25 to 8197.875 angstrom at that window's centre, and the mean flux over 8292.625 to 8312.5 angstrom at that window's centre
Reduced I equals 1.9 angstrom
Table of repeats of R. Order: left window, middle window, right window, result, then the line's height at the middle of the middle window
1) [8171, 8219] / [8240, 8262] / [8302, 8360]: 1.70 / 6.54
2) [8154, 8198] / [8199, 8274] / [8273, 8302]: 1.07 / 6.4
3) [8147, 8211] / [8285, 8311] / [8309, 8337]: 0.49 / 6.68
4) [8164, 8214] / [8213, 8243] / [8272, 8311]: 0.27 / 6.49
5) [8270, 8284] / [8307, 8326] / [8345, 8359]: -2.61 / 5.83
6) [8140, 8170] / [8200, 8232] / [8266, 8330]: 0.55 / 6.45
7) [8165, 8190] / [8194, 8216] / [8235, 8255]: -0.35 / 6.47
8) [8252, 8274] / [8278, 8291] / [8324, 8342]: 0.26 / 6.32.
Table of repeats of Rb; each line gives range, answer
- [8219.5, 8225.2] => 6.11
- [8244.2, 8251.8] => 5.8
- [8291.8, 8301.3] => 6.44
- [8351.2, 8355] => 5.34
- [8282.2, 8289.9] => 6.4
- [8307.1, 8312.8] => 6.34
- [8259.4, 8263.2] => 6.06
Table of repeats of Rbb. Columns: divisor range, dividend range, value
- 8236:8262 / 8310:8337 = 1.09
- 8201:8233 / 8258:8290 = 0.96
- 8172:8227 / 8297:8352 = 1.01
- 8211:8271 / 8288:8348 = 1.06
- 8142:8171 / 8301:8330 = 1.03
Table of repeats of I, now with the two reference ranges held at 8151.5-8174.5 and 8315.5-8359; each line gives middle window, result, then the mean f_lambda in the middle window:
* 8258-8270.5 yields 0.65 angstrom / 6.14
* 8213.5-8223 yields 0.12 angstrom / 6.42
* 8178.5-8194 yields 0.13 angstrom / 6.47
